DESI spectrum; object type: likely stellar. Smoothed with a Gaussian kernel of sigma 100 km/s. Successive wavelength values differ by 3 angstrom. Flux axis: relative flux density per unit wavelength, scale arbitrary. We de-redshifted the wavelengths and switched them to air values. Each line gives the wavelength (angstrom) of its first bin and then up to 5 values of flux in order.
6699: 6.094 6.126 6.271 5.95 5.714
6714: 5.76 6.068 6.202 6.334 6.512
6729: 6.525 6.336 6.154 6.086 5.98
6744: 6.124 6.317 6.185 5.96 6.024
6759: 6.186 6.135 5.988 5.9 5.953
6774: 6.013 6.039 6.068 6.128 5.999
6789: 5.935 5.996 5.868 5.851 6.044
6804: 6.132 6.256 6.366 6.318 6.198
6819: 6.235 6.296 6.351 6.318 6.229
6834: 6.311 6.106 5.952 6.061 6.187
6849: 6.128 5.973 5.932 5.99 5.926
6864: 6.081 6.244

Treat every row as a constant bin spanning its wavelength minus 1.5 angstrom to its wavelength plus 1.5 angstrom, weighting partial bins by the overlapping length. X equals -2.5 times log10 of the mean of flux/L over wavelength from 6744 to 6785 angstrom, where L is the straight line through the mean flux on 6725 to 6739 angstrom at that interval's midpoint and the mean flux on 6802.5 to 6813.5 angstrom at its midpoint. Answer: 0.04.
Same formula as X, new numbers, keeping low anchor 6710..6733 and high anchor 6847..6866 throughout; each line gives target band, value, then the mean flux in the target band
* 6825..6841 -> -0.03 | 6.21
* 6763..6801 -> 0.02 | 5.98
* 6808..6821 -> -0.04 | 6.28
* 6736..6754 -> 0.01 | 6.11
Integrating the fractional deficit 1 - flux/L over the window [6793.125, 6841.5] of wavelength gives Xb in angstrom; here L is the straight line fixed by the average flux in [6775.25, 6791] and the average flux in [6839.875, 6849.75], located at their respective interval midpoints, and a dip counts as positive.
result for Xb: -0.9 angstrom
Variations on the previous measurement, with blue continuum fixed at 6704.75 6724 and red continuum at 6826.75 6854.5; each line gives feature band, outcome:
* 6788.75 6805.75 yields 0.3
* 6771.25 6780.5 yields 0.1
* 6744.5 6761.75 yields -0.2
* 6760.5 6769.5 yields 0.1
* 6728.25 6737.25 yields -0.4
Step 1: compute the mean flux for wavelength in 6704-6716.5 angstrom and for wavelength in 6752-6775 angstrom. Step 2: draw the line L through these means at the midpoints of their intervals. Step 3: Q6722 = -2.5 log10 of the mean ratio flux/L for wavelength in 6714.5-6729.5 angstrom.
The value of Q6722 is -0.06 mag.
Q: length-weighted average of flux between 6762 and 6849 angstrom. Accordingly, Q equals 6.11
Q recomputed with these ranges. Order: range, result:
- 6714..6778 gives 6.14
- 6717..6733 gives 6.35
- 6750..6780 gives 6.03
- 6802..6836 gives 6.27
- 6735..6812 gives 6.06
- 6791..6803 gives 5.95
